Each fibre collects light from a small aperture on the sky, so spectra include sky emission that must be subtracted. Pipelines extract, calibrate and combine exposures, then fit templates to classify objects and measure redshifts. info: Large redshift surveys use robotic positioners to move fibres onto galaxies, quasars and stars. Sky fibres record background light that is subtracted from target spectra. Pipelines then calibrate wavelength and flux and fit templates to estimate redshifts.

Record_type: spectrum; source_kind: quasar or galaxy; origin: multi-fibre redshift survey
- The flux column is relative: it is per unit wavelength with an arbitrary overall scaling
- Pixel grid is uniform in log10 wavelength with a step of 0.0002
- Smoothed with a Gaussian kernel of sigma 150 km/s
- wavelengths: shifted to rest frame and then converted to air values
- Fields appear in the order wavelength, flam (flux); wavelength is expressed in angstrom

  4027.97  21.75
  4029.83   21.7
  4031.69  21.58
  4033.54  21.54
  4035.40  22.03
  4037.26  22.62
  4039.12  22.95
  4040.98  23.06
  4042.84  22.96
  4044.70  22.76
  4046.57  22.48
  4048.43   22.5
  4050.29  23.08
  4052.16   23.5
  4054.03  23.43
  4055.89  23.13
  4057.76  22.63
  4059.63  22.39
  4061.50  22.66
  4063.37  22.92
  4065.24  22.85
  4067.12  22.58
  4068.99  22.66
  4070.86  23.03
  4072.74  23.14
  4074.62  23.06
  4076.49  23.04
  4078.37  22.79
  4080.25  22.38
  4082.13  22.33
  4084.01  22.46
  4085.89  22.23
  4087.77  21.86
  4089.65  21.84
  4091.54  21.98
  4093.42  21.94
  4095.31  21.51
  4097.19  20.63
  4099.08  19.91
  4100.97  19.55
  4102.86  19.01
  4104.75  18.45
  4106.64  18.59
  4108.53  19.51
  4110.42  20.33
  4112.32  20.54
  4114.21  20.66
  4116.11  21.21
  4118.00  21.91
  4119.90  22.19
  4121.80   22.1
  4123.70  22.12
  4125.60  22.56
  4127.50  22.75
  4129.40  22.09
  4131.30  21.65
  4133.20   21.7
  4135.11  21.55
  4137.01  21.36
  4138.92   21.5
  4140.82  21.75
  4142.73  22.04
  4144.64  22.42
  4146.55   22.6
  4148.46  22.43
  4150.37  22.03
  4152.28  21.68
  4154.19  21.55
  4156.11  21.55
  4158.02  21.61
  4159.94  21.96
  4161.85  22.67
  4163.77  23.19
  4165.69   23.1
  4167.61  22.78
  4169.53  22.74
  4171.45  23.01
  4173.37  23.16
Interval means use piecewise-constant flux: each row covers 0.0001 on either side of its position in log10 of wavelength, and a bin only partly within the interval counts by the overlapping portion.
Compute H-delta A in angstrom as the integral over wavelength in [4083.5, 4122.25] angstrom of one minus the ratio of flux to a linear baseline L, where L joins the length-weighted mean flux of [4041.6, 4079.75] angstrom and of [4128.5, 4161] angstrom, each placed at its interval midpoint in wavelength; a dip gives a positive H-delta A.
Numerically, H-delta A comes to 2.6 angstrom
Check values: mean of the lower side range 22.9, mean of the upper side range 21.9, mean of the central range 20.8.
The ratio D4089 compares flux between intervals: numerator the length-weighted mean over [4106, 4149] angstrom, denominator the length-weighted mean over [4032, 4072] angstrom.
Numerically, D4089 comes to 0.95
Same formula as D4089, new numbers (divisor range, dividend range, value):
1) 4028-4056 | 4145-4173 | 0.99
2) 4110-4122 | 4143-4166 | 1.04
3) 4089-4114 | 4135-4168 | 1.09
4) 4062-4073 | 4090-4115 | 0.89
